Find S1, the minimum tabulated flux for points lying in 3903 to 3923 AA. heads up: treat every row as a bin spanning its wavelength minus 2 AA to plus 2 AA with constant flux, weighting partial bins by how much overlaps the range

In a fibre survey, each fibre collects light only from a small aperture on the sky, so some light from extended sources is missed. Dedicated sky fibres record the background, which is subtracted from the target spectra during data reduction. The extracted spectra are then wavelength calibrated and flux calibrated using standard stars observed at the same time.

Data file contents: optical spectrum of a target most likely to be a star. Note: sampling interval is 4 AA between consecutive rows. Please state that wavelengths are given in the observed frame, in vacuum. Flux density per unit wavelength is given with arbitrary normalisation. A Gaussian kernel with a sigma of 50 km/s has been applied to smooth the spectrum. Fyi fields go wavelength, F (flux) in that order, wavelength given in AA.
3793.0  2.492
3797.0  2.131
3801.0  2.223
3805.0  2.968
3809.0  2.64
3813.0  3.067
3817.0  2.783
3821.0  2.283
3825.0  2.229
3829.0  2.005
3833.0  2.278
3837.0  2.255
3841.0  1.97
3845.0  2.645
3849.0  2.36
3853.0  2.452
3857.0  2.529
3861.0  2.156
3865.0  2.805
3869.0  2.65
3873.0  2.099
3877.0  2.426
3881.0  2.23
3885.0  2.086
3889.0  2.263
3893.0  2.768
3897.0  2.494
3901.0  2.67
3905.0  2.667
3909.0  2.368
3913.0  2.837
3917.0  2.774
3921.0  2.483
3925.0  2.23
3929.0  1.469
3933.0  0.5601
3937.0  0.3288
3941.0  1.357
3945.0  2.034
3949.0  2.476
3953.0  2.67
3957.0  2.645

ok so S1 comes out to 2.368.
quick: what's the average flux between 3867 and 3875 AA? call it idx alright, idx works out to 2.37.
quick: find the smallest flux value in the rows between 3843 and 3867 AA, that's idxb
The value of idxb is 2.156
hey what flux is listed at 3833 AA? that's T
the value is 2.278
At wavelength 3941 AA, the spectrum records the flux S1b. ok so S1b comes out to 1.357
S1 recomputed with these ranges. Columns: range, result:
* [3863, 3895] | 2.086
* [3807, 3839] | 2.005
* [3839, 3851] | 1.97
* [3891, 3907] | 2.494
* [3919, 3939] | 0.3288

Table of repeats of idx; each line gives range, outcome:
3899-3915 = 2.64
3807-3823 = 2.69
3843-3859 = 2.5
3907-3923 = 2.62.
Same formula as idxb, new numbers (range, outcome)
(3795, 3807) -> 2.131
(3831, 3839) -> 2.255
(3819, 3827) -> 2.229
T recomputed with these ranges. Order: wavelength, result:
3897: 2.494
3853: 2.452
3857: 2.529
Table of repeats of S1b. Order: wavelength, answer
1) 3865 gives 2.805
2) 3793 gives 2.492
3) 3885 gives 2.086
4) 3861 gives 2.156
